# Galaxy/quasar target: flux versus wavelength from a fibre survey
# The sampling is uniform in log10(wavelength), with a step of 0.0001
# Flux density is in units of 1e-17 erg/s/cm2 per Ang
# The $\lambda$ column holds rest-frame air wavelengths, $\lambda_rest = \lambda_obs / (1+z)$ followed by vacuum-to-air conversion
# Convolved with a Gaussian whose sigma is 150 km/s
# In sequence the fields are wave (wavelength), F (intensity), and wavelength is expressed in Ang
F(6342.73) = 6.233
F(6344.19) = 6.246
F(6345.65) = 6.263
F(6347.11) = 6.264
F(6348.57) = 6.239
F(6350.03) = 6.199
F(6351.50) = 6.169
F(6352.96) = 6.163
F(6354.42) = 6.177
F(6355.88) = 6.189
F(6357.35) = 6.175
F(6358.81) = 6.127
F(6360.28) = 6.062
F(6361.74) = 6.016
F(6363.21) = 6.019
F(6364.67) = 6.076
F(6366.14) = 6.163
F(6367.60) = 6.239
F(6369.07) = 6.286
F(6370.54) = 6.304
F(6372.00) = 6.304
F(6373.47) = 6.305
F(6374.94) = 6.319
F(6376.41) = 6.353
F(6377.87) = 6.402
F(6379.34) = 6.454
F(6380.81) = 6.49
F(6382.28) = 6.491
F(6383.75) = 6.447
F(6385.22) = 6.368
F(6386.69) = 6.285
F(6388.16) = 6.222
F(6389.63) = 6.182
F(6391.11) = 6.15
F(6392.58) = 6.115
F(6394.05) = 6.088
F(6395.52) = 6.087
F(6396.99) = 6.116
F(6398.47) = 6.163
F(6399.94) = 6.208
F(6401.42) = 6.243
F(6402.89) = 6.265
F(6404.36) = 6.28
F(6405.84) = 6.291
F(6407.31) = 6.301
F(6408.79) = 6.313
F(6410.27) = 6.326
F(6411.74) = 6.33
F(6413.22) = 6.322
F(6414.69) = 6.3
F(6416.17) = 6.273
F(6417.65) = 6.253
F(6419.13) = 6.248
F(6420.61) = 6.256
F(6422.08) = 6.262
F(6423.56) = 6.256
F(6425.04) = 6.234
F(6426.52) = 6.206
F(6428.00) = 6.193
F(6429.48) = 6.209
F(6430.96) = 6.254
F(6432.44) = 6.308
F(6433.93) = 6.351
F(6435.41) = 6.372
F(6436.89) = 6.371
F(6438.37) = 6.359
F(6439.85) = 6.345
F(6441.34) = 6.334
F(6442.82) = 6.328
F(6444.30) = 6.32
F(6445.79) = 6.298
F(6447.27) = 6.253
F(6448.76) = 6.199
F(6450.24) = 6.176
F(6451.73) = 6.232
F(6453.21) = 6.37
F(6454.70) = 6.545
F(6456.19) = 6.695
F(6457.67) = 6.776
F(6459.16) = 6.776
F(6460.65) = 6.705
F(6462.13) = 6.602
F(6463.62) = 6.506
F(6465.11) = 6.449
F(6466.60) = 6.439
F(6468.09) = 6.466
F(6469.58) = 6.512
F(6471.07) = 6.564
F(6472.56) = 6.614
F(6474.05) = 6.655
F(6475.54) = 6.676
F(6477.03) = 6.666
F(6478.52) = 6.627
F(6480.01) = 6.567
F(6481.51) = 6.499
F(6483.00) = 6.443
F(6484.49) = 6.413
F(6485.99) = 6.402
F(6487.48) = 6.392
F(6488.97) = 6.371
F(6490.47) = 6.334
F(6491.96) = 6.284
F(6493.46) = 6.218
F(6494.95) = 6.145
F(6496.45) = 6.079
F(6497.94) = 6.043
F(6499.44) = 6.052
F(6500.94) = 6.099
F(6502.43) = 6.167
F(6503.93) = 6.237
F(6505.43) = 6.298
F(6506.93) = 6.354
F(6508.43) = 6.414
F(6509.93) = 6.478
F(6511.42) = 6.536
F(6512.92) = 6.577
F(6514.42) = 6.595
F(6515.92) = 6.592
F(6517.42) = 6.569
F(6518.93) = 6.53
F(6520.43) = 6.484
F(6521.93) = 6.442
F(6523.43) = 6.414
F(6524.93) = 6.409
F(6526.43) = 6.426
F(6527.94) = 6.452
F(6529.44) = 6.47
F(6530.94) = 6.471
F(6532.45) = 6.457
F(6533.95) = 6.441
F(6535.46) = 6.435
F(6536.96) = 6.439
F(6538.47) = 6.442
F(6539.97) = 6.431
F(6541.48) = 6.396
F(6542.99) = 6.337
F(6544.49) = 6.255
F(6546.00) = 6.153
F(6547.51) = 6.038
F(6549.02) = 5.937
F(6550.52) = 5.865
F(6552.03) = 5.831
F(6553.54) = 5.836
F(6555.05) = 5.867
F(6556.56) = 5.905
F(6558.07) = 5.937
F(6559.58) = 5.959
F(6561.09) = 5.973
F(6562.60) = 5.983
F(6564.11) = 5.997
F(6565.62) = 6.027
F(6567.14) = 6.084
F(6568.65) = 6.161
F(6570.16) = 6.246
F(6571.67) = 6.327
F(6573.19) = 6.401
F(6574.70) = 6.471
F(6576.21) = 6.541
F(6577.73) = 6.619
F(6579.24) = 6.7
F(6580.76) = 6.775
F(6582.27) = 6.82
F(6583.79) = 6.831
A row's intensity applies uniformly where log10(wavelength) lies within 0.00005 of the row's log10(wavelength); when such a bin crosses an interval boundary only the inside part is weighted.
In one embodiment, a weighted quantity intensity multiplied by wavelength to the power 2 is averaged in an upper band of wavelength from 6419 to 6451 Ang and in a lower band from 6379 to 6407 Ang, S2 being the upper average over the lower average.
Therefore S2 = 1.0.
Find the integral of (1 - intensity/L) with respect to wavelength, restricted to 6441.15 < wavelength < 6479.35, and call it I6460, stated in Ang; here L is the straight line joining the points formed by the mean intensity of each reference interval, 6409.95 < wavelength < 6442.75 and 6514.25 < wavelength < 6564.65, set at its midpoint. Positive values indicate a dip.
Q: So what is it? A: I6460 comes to -1.3 Ang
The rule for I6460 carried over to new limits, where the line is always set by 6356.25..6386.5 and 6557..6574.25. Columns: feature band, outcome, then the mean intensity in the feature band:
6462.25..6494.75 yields -1.6 Ang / 6.48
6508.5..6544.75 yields -1.9 Ang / 6.46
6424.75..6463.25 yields -1.1 Ang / 6.38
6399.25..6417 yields -0.1 Ang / 6.29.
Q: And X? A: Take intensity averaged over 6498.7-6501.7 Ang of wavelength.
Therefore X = 6.08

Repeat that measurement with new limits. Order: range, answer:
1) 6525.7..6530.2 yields 6.45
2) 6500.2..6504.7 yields 6.17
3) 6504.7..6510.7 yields 6.39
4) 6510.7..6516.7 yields 6.58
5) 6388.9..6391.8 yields 6.15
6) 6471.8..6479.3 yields 6.65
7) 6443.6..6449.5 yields 6.26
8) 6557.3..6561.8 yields 5.96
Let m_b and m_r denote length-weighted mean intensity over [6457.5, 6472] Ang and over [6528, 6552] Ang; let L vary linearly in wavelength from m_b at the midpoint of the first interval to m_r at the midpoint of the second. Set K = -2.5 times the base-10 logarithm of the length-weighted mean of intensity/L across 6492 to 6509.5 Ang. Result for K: 0.04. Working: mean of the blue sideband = 6.57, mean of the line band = 6.2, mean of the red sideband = 6.3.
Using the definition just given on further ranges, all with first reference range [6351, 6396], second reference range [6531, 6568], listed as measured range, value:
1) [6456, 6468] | -0.07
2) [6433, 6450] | -0.02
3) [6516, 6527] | -0.06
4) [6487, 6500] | -0.01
